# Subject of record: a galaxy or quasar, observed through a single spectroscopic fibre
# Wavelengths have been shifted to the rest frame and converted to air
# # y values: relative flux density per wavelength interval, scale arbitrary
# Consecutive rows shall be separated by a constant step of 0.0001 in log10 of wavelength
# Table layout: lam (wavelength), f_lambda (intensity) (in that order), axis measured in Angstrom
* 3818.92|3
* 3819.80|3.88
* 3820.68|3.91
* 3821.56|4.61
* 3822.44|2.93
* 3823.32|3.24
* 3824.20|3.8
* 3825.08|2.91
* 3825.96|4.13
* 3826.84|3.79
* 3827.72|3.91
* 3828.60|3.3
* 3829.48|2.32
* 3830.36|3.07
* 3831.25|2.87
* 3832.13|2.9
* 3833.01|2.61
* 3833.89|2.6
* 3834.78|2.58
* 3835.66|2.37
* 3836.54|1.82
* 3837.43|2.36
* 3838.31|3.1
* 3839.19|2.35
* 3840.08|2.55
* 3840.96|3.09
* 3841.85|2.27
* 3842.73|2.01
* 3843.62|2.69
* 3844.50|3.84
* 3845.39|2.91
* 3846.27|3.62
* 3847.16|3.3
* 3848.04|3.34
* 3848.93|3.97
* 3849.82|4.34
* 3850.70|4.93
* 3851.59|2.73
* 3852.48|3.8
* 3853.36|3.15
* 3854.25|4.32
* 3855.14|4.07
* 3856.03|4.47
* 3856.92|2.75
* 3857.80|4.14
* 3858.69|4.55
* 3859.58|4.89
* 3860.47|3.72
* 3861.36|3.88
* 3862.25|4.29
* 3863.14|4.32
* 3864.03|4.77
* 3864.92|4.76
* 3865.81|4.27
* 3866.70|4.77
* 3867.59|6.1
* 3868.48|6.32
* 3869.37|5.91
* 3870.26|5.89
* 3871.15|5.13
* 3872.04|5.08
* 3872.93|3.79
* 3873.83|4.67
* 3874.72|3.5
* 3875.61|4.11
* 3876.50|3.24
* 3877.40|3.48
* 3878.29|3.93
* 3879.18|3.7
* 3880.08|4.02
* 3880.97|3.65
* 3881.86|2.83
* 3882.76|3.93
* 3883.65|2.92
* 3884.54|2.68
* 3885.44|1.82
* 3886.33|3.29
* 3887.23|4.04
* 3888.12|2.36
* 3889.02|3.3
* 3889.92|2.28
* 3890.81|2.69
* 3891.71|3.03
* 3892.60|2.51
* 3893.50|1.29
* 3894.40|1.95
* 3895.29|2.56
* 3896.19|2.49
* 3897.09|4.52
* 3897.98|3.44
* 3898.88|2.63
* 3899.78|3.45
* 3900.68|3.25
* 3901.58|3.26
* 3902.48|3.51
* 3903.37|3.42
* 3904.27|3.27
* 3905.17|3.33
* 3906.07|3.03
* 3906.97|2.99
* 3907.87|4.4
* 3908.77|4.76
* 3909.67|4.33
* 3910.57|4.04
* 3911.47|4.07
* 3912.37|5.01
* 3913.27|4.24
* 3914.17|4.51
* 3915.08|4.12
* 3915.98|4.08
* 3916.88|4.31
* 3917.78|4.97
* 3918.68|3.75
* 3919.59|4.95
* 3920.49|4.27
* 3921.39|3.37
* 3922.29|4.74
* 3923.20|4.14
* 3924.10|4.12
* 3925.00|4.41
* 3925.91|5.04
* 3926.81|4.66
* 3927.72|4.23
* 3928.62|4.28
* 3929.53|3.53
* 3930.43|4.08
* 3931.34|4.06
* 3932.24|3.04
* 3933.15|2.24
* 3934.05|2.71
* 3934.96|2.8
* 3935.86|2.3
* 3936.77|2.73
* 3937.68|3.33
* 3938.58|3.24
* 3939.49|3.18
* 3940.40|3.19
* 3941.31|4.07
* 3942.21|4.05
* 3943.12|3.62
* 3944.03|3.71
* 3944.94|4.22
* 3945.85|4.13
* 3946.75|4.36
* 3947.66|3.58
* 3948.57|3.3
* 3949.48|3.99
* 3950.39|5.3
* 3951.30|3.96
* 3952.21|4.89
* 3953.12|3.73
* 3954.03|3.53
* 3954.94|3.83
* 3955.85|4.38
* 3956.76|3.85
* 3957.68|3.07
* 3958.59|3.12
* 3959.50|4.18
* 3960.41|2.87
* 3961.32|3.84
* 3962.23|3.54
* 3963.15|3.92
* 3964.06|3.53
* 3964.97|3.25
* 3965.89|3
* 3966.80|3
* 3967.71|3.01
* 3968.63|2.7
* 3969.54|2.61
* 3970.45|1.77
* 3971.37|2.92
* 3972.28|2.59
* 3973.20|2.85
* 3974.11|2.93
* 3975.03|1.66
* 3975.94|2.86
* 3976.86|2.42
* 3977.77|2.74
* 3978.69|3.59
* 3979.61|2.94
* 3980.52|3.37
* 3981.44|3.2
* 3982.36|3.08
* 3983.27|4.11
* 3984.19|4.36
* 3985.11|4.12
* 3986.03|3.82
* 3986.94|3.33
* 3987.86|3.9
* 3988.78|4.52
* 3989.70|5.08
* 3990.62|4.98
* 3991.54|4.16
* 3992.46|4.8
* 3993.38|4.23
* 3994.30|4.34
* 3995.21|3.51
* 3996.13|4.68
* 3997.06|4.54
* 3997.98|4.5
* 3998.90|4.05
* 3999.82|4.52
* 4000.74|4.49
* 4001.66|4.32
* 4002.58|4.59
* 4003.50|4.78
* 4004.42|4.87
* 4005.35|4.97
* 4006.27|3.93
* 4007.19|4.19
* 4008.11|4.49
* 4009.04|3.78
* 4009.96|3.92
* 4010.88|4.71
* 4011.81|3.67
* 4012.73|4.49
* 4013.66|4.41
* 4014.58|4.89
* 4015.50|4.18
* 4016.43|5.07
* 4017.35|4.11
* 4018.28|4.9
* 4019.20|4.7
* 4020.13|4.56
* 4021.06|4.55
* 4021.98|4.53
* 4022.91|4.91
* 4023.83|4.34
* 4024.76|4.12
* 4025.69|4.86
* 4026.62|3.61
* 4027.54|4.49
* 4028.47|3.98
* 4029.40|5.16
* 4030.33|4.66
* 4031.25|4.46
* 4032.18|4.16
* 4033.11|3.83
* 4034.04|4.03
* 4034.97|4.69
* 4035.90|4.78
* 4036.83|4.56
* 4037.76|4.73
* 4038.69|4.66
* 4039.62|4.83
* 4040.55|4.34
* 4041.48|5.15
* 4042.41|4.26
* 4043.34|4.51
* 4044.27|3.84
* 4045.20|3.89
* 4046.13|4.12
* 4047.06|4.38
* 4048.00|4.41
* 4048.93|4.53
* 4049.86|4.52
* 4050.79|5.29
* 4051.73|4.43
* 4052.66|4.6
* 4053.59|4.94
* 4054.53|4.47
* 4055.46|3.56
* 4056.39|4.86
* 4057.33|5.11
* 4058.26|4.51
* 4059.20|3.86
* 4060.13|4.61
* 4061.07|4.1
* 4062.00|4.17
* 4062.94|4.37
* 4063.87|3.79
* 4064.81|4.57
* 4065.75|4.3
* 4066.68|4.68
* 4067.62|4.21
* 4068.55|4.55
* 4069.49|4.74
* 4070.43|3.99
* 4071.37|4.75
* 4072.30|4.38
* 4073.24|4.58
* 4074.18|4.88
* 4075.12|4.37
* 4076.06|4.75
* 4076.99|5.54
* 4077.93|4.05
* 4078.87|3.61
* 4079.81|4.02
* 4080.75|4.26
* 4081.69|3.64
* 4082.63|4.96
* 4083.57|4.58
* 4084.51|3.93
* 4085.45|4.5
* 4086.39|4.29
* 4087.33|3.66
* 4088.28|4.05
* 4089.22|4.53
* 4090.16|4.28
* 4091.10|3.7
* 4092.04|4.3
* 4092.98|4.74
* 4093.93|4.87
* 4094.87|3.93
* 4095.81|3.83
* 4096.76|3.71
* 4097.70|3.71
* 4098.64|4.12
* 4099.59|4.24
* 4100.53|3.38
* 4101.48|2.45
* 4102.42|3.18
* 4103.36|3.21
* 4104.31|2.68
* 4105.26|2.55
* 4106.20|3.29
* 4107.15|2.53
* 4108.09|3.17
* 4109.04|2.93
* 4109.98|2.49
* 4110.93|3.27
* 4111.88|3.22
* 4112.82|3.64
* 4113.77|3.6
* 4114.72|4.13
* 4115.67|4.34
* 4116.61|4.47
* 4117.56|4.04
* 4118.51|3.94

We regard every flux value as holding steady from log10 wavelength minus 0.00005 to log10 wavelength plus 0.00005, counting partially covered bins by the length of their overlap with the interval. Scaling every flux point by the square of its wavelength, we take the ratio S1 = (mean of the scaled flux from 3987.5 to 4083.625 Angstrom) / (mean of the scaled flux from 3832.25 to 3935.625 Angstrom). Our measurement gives 1.31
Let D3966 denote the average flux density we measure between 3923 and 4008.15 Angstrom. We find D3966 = 3.73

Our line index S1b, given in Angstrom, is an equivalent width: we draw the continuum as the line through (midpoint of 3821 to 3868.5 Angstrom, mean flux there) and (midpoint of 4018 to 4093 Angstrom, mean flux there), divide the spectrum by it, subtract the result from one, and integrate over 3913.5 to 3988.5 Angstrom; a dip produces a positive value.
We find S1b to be 7.05 Angstrom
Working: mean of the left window 3.54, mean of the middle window 3.6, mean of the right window 4.42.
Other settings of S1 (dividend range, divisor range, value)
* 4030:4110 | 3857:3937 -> 1.20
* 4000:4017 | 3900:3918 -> 1.19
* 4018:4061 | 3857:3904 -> 1.30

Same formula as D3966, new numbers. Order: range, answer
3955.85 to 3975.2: 3.11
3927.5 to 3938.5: 3.26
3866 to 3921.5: 3.76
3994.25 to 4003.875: 4.4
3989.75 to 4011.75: 4.41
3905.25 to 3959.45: 3.89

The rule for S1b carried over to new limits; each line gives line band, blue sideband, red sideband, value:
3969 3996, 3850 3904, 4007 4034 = 4.7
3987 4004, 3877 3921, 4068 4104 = -2.6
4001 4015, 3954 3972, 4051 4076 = -2.2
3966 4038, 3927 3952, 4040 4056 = 1.4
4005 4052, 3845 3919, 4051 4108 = -4.5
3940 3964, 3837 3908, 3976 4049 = 0.8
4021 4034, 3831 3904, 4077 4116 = -2.5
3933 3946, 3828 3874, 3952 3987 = 0.3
